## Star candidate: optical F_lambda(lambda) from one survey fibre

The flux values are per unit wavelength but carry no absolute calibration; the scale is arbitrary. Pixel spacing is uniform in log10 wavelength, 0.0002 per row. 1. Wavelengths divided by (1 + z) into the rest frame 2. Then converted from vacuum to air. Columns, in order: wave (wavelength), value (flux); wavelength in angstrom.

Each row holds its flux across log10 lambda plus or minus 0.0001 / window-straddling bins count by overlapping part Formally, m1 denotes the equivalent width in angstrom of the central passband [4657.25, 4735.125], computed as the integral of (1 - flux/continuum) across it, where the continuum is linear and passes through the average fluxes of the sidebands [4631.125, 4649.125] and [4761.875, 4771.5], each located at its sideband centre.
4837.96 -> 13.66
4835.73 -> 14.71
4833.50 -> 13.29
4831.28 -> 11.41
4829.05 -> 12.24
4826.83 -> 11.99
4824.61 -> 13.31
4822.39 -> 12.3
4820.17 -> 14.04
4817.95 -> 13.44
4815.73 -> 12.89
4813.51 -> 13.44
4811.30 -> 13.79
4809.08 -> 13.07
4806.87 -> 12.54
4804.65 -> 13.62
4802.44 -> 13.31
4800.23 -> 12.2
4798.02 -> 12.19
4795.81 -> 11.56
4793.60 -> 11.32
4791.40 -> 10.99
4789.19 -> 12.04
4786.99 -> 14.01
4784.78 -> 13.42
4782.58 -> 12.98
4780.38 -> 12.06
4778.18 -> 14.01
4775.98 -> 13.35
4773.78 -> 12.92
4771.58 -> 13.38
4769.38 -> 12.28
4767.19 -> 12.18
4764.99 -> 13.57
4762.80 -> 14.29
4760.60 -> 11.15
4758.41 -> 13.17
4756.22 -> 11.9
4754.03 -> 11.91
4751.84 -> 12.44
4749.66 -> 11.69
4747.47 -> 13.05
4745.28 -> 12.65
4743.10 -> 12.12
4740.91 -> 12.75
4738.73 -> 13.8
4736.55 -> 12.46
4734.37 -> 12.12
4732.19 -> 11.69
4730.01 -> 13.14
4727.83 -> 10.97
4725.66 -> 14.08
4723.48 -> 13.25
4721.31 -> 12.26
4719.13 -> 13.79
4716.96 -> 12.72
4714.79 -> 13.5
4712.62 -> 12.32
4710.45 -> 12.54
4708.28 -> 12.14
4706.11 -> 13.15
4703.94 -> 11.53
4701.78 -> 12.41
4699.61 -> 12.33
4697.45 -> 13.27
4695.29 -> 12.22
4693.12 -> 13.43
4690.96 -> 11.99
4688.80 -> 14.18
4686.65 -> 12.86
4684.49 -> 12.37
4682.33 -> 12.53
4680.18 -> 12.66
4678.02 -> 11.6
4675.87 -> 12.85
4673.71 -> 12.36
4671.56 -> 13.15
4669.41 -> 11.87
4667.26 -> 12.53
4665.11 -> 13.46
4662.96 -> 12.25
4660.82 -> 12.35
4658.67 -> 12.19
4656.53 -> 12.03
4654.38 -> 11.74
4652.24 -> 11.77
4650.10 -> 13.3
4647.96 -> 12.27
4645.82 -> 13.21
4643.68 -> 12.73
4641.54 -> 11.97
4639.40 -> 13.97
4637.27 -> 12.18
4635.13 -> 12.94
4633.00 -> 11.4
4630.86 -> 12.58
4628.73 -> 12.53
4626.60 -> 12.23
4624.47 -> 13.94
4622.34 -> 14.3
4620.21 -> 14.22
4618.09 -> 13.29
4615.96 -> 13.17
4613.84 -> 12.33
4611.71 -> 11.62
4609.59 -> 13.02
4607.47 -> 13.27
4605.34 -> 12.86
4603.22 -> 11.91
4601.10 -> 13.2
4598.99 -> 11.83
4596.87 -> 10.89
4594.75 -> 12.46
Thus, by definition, 1.2 angstrom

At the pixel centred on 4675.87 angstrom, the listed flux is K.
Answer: 12.85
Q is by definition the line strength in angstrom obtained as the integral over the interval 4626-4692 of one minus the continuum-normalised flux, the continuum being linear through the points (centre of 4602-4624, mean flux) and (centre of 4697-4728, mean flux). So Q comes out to 1.87 angstrom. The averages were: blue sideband 13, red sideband 12.7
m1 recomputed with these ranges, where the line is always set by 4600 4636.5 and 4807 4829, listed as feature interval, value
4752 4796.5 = 1.4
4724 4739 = 0.5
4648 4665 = 0.8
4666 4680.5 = 0.5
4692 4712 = 0.6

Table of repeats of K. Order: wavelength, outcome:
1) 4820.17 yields 14.04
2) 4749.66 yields 11.69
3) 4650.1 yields 13.3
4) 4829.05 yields 12.24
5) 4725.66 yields 14.08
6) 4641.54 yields 11.97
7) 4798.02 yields 12.19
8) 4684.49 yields 12.37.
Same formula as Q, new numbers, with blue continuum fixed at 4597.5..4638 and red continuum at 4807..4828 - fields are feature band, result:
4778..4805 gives 1.14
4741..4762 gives 1.15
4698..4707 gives 0.36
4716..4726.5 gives -0.21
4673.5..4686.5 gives 0.45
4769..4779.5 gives -0.15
